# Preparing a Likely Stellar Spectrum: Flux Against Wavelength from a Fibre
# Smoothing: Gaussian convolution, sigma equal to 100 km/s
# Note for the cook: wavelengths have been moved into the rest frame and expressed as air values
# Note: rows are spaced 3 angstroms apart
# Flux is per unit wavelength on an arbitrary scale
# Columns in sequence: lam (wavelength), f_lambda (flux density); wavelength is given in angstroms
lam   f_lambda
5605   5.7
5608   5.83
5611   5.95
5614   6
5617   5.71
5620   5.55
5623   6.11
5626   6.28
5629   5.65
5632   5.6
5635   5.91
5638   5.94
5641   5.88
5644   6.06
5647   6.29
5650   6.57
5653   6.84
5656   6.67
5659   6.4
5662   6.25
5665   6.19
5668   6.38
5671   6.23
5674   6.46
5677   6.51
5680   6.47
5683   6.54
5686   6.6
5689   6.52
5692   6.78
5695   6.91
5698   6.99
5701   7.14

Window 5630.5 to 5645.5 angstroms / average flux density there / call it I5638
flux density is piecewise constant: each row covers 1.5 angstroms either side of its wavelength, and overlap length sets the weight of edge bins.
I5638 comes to 5.88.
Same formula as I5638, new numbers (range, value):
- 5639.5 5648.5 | 6.08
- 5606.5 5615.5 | 5.93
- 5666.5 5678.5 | 6.4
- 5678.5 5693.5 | 6.58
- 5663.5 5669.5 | 6.29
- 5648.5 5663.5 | 6.55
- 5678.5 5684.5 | 6.5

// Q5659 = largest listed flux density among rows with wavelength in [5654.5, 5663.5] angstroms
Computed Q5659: 6.67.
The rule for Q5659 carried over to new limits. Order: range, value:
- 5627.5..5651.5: 6.57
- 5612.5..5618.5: 6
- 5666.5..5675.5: 6.46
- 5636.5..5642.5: 5.94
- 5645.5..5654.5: 6.84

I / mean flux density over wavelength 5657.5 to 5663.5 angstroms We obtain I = 6.33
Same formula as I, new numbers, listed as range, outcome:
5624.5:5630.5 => 5.97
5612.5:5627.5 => 5.93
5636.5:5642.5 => 5.91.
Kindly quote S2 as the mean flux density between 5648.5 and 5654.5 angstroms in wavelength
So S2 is 6.71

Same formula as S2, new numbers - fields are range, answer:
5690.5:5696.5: 6.84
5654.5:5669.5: 6.38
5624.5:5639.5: 5.88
